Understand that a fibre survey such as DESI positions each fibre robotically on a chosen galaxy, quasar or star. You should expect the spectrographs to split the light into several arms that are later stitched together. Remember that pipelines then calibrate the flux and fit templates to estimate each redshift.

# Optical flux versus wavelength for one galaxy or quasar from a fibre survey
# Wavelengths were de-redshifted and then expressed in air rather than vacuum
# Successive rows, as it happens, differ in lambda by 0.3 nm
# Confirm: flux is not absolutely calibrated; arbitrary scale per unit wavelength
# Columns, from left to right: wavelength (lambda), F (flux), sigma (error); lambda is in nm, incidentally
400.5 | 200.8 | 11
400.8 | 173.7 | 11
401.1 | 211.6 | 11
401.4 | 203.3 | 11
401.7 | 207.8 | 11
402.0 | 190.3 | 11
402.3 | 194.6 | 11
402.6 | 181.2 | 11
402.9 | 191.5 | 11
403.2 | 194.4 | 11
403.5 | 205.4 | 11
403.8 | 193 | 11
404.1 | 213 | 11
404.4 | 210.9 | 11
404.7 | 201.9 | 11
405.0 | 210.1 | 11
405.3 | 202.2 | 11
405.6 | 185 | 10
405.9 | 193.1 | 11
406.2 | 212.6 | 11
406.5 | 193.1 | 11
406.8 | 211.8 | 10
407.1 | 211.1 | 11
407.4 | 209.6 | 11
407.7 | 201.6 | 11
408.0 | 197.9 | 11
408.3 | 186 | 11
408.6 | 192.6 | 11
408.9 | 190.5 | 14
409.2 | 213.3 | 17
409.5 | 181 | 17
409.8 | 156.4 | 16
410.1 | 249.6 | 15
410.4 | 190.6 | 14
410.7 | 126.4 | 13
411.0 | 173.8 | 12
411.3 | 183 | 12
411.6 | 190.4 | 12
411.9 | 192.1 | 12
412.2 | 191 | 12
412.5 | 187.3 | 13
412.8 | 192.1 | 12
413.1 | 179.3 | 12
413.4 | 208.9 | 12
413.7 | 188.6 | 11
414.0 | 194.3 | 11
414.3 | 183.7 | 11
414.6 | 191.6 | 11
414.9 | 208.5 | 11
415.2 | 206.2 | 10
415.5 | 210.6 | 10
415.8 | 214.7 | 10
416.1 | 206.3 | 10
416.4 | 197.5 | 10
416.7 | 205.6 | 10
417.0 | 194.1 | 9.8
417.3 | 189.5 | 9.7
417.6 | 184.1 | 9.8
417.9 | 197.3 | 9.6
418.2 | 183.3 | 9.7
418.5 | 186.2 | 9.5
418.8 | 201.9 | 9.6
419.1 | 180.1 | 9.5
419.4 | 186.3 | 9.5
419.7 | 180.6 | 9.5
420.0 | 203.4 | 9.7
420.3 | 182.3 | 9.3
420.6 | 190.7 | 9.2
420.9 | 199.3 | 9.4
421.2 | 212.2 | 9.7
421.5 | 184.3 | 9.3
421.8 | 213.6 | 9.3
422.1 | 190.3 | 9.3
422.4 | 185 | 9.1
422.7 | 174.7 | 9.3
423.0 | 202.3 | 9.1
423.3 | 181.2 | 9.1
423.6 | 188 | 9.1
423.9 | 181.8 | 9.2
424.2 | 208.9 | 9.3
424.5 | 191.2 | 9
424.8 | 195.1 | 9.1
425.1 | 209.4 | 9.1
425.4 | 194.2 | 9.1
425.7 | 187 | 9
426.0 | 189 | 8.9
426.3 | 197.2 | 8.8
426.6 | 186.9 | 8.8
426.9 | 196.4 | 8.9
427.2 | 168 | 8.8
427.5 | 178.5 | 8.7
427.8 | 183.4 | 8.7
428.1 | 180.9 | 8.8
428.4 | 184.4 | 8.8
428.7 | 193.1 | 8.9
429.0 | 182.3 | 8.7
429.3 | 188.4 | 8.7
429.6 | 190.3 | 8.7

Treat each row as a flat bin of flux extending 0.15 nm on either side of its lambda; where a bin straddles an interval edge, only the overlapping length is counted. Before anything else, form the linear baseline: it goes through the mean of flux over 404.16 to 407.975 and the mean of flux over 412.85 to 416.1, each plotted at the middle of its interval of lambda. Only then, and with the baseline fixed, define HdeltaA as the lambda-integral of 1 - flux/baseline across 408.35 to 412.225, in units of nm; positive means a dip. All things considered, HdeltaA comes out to 0.277 nm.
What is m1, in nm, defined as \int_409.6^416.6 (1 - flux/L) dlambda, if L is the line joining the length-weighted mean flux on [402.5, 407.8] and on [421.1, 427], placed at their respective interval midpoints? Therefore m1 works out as 0.20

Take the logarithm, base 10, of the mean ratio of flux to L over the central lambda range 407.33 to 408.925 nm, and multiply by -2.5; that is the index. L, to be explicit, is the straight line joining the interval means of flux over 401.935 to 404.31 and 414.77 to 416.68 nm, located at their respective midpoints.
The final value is 0.02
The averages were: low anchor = 196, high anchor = 207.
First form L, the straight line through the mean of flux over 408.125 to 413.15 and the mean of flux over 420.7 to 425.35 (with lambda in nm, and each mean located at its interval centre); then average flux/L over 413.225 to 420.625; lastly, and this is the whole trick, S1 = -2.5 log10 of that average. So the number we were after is -0.024 mag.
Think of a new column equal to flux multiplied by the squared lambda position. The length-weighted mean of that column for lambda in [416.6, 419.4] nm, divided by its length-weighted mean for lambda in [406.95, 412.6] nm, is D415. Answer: 1.0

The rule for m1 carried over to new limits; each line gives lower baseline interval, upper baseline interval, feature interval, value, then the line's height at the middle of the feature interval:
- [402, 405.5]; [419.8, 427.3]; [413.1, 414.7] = 0.03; 196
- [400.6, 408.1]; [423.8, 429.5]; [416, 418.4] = -0.01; 194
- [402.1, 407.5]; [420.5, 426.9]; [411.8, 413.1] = 0.06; 198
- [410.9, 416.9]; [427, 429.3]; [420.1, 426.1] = -0.20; 187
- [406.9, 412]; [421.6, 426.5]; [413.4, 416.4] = -0.14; 192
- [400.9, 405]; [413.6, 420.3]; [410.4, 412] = 0.19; 197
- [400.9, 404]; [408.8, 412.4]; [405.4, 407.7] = -0.13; 192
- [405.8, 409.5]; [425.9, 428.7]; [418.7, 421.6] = -0.02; 191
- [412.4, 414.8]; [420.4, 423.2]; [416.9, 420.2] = 0.06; 193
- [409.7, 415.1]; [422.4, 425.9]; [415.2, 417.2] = -0.16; 190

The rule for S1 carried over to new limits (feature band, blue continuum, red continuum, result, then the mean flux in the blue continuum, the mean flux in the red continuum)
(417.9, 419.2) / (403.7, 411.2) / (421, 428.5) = 0.02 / 196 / 191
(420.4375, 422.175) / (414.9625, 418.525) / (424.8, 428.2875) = -0.03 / 199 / 189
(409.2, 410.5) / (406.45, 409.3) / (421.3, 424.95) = 0.02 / 201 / 192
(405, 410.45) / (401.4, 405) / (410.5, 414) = -0.04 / 199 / 184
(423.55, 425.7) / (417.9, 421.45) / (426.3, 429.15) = -0.05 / 192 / 184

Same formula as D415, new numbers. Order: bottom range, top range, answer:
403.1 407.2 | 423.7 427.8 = 1.04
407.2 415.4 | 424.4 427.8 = 1.06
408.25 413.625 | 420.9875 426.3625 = 1.09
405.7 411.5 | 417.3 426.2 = 1.06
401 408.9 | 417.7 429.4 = 1.04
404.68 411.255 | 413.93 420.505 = 1.05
